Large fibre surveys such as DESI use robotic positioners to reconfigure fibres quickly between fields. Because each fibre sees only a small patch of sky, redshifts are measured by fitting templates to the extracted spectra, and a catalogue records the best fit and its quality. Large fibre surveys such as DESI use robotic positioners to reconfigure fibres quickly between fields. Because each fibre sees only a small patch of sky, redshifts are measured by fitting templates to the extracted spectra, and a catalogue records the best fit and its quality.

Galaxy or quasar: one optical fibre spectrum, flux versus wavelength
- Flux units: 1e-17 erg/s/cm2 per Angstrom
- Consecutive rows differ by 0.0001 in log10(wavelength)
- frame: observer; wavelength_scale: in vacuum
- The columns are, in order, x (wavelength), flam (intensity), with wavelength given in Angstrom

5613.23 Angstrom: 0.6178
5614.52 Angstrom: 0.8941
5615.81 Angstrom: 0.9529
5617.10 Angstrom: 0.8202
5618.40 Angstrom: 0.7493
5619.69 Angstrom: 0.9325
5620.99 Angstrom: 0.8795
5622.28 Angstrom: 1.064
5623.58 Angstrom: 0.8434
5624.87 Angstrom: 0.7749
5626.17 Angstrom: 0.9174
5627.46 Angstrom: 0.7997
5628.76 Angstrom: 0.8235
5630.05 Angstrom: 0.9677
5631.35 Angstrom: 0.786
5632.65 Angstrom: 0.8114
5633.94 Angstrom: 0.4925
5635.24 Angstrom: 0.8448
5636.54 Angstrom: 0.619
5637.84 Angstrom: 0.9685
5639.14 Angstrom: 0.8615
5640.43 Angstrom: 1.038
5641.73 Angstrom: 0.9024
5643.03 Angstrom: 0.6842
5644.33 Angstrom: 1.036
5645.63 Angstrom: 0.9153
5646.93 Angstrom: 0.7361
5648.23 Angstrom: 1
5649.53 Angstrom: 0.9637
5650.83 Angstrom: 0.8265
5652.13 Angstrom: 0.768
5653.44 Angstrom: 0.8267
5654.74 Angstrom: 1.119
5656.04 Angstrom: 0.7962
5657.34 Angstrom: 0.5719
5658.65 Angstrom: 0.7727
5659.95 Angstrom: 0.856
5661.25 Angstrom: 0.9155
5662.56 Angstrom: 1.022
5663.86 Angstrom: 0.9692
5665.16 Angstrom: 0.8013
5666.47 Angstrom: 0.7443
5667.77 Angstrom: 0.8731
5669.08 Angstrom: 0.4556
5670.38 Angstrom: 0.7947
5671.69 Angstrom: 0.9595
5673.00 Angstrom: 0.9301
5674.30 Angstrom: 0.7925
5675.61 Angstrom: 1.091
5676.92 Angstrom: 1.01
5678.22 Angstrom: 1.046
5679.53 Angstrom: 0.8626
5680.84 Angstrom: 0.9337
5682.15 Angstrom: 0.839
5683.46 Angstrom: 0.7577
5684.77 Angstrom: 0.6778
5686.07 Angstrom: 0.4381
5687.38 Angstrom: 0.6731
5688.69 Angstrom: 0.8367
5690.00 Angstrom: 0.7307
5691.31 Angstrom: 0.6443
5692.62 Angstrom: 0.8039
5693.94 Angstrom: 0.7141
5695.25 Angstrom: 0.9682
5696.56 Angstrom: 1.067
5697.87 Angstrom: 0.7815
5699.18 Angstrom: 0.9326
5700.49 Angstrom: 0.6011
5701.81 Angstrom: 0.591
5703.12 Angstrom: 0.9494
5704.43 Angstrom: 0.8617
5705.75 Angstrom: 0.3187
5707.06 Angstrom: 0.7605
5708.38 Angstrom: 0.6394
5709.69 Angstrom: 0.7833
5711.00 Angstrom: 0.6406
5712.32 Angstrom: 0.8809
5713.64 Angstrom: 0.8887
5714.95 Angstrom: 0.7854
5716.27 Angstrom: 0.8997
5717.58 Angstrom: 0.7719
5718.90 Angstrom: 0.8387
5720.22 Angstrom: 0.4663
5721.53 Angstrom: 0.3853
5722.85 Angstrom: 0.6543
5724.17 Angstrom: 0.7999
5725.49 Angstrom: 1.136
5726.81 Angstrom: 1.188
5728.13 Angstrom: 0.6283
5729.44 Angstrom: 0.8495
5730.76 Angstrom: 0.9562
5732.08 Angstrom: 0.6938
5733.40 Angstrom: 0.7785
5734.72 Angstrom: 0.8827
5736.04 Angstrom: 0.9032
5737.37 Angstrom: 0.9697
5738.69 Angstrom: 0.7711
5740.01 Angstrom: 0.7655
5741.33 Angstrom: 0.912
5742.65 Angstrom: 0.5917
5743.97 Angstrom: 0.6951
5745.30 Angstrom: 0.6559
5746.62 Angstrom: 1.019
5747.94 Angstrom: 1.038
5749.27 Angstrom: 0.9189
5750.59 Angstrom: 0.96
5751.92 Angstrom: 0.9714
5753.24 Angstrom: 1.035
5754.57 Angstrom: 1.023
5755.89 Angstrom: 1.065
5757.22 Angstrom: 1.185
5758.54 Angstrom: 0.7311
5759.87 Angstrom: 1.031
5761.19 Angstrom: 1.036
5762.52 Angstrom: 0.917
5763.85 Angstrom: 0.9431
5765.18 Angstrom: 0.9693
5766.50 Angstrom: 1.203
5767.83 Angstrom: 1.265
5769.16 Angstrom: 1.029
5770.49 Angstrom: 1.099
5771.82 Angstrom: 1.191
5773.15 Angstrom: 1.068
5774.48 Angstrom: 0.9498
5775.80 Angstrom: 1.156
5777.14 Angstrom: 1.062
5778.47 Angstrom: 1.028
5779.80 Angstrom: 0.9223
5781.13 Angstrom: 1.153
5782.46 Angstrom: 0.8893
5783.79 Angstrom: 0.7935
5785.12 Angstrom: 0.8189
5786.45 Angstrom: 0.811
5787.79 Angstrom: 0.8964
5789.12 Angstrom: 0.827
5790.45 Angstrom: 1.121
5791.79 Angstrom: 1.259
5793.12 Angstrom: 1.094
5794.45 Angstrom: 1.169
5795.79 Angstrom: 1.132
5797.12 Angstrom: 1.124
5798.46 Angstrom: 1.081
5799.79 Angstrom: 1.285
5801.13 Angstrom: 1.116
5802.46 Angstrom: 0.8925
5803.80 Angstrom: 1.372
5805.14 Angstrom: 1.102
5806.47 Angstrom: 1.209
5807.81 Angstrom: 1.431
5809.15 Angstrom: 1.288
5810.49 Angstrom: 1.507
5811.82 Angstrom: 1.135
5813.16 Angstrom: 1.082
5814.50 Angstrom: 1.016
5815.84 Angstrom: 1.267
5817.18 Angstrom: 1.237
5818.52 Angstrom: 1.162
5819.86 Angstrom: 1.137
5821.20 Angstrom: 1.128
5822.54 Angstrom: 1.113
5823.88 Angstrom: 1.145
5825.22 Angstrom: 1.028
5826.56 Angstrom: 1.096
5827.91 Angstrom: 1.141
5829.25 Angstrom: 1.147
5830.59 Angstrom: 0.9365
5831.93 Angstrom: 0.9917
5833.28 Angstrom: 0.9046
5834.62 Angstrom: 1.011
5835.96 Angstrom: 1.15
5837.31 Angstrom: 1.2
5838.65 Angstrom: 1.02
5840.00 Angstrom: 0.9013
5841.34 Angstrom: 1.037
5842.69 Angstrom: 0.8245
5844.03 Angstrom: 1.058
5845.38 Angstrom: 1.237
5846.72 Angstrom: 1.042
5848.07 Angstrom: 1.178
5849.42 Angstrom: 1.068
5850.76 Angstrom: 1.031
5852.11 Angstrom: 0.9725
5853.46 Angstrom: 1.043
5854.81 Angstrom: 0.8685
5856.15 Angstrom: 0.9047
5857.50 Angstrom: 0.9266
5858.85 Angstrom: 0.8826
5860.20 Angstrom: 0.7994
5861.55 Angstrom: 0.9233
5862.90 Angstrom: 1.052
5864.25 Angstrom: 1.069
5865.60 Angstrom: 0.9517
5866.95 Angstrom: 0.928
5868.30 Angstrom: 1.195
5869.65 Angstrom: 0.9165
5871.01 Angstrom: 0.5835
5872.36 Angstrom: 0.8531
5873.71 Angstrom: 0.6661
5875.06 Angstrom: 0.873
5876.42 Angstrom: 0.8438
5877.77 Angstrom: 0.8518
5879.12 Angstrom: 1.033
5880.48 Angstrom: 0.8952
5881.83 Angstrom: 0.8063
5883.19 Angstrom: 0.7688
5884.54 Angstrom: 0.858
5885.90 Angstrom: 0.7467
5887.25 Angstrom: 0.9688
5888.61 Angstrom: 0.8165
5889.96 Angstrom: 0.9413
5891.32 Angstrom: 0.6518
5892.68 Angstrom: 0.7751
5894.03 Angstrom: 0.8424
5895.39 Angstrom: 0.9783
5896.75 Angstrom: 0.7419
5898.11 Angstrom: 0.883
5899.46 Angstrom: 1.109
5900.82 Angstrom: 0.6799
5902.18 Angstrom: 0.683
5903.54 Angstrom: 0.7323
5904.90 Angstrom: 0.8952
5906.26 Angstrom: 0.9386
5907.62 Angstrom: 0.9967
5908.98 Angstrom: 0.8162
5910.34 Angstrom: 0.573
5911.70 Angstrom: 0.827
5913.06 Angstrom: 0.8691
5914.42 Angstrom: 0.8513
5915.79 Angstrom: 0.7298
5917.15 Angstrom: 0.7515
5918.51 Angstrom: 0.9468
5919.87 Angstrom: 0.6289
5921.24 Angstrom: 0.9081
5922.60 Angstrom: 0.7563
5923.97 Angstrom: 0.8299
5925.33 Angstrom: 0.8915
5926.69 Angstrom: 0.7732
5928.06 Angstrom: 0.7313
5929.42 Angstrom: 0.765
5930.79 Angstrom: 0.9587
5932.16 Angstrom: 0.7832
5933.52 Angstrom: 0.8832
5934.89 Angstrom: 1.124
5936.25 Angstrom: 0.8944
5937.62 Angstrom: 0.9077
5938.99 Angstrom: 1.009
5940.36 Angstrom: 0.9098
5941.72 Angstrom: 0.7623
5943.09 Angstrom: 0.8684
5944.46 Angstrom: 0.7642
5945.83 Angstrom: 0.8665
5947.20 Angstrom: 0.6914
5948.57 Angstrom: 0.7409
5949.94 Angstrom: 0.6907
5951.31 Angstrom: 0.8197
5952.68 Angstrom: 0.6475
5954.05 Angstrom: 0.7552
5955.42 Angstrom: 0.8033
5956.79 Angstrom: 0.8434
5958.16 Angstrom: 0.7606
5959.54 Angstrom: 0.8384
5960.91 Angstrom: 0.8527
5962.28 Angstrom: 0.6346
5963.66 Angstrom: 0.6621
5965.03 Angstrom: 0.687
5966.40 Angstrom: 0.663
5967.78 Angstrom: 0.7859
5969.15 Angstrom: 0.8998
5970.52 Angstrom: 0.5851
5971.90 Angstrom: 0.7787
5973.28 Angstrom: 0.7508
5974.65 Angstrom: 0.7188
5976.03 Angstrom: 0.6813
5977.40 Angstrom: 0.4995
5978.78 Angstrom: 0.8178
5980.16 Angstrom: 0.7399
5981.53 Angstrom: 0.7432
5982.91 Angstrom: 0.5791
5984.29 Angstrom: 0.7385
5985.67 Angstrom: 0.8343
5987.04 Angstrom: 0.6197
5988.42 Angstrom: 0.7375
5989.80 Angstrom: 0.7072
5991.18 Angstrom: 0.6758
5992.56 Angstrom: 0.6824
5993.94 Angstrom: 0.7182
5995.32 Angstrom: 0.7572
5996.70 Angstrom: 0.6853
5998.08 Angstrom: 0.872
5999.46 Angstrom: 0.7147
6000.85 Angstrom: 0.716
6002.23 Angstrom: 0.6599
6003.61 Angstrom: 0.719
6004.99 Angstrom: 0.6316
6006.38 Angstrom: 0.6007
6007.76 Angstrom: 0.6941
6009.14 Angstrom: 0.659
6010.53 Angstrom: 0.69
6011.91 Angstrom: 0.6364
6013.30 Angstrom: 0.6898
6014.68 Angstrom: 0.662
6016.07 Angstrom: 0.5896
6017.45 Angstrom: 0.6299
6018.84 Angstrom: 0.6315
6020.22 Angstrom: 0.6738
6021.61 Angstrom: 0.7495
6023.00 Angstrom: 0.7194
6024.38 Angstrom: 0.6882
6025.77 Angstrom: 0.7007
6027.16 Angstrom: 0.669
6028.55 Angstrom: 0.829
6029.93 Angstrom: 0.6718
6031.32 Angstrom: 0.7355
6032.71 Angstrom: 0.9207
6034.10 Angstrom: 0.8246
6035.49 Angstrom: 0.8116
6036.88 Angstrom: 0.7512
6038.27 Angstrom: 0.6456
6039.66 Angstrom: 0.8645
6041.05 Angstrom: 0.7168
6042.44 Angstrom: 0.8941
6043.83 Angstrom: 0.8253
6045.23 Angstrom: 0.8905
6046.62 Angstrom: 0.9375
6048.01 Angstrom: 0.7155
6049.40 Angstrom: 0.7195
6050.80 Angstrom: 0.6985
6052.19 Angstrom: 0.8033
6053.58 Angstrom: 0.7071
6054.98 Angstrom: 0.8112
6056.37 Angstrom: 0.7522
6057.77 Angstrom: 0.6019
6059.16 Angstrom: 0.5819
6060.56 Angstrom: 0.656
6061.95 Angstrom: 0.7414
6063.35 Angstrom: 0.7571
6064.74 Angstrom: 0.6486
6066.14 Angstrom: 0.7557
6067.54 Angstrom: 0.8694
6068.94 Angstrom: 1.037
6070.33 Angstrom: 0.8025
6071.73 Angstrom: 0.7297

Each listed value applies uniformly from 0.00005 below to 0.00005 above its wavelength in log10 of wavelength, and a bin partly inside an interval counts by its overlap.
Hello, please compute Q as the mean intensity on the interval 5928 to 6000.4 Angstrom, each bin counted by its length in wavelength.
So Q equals 0.767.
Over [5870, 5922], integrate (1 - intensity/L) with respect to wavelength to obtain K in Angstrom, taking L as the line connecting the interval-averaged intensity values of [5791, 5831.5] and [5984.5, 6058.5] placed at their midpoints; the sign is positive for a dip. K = 8.46 Angstrom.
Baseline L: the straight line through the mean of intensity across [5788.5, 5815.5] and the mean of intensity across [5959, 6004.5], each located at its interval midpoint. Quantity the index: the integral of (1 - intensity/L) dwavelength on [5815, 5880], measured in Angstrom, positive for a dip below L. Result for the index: 2.9 Angstrom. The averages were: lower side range 1.16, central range 1.01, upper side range 0.719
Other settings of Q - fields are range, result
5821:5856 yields 1.05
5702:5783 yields 0.893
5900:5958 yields 0.817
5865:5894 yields 0.853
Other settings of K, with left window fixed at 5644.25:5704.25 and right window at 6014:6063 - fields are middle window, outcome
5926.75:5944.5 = -2.5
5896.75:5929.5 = -1.9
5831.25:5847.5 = -5.0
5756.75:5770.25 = -3.7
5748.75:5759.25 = -2.3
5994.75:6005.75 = 0.4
